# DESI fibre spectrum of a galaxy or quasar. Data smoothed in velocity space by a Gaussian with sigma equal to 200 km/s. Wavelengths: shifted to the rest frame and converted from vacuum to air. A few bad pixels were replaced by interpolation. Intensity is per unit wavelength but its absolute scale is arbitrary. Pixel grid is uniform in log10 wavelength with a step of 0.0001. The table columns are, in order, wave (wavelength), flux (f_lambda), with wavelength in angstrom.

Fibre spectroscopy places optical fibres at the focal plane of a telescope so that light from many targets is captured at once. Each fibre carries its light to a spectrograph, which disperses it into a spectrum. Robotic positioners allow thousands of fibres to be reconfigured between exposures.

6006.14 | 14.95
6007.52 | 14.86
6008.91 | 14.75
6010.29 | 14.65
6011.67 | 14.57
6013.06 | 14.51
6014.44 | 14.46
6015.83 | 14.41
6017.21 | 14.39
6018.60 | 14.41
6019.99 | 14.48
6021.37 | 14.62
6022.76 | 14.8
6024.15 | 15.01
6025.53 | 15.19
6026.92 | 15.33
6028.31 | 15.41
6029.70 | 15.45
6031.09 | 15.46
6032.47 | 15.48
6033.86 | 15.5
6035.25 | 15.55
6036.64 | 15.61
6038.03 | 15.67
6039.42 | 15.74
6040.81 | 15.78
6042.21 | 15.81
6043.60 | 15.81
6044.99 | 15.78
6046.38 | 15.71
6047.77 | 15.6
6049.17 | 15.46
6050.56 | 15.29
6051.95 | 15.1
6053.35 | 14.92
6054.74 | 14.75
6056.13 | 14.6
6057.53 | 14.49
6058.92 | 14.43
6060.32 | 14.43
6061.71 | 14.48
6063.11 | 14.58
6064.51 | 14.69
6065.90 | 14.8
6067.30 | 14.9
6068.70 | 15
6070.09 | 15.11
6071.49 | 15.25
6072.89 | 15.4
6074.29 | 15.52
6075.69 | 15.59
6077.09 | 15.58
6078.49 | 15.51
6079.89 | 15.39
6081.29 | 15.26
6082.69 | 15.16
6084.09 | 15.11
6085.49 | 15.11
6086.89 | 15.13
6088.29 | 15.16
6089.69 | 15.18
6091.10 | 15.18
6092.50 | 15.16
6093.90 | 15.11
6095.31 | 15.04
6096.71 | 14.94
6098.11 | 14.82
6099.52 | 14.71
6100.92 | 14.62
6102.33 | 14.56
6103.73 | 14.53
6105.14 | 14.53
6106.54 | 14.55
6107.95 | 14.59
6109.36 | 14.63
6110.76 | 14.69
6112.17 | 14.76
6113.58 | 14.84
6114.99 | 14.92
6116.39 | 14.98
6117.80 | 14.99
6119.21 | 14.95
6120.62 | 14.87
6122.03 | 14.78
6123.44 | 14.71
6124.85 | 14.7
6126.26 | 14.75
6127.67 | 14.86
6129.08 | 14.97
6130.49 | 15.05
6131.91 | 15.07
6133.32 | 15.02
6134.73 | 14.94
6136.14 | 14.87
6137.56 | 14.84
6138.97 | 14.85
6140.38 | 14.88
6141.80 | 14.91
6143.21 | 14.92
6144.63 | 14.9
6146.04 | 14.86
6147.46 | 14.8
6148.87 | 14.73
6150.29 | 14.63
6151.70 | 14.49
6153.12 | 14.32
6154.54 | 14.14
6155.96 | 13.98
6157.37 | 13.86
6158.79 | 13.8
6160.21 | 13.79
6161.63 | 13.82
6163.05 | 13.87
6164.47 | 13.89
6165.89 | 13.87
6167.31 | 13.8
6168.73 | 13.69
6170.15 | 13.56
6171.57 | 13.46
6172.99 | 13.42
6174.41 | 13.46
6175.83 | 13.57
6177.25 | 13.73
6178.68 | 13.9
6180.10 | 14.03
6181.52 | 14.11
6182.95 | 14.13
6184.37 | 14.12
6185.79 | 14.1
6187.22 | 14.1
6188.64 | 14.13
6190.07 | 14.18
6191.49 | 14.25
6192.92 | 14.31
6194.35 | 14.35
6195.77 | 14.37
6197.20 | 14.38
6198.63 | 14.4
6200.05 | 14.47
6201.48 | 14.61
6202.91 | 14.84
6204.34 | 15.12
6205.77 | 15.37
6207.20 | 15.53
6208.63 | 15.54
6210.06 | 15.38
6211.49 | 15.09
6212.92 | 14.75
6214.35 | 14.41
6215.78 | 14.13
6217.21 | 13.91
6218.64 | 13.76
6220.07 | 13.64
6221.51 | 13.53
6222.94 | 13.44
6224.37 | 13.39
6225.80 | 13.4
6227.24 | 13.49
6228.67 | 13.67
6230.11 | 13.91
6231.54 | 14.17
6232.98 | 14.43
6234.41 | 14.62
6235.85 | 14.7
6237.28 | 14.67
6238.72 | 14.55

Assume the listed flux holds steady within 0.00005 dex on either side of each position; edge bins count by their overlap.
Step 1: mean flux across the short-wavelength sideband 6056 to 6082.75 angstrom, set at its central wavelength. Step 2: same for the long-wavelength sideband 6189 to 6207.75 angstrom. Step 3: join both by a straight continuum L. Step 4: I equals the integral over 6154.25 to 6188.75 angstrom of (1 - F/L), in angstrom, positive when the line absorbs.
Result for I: 2.0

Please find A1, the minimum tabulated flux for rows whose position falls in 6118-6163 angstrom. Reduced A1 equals 13.79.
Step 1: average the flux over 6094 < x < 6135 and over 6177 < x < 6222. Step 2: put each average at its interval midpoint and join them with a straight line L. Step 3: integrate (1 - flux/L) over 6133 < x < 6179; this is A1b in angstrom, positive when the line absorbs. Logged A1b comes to 1.22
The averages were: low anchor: 14.8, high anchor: 14.4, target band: 14.2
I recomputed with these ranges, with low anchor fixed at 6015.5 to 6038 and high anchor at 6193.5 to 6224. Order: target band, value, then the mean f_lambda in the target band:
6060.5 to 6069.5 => 0.1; 14.7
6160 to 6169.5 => 0.5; 13.8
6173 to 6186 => 0.7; 13.9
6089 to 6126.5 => 0.0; 14.8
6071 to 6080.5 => -0.3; 15.5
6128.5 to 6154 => -0.2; 14.8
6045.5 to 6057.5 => -0.1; 15.1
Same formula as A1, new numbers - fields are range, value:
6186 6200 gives 14.1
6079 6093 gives 15.11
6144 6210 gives 13.42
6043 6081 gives 14.43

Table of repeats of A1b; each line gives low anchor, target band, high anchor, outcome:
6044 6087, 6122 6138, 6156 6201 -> -0.5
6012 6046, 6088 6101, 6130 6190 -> -0.3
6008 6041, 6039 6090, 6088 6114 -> -0.9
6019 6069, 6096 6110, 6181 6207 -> 0.2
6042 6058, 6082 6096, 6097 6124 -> -0.2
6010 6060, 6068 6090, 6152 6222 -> -0.6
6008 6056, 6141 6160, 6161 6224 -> 0.0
